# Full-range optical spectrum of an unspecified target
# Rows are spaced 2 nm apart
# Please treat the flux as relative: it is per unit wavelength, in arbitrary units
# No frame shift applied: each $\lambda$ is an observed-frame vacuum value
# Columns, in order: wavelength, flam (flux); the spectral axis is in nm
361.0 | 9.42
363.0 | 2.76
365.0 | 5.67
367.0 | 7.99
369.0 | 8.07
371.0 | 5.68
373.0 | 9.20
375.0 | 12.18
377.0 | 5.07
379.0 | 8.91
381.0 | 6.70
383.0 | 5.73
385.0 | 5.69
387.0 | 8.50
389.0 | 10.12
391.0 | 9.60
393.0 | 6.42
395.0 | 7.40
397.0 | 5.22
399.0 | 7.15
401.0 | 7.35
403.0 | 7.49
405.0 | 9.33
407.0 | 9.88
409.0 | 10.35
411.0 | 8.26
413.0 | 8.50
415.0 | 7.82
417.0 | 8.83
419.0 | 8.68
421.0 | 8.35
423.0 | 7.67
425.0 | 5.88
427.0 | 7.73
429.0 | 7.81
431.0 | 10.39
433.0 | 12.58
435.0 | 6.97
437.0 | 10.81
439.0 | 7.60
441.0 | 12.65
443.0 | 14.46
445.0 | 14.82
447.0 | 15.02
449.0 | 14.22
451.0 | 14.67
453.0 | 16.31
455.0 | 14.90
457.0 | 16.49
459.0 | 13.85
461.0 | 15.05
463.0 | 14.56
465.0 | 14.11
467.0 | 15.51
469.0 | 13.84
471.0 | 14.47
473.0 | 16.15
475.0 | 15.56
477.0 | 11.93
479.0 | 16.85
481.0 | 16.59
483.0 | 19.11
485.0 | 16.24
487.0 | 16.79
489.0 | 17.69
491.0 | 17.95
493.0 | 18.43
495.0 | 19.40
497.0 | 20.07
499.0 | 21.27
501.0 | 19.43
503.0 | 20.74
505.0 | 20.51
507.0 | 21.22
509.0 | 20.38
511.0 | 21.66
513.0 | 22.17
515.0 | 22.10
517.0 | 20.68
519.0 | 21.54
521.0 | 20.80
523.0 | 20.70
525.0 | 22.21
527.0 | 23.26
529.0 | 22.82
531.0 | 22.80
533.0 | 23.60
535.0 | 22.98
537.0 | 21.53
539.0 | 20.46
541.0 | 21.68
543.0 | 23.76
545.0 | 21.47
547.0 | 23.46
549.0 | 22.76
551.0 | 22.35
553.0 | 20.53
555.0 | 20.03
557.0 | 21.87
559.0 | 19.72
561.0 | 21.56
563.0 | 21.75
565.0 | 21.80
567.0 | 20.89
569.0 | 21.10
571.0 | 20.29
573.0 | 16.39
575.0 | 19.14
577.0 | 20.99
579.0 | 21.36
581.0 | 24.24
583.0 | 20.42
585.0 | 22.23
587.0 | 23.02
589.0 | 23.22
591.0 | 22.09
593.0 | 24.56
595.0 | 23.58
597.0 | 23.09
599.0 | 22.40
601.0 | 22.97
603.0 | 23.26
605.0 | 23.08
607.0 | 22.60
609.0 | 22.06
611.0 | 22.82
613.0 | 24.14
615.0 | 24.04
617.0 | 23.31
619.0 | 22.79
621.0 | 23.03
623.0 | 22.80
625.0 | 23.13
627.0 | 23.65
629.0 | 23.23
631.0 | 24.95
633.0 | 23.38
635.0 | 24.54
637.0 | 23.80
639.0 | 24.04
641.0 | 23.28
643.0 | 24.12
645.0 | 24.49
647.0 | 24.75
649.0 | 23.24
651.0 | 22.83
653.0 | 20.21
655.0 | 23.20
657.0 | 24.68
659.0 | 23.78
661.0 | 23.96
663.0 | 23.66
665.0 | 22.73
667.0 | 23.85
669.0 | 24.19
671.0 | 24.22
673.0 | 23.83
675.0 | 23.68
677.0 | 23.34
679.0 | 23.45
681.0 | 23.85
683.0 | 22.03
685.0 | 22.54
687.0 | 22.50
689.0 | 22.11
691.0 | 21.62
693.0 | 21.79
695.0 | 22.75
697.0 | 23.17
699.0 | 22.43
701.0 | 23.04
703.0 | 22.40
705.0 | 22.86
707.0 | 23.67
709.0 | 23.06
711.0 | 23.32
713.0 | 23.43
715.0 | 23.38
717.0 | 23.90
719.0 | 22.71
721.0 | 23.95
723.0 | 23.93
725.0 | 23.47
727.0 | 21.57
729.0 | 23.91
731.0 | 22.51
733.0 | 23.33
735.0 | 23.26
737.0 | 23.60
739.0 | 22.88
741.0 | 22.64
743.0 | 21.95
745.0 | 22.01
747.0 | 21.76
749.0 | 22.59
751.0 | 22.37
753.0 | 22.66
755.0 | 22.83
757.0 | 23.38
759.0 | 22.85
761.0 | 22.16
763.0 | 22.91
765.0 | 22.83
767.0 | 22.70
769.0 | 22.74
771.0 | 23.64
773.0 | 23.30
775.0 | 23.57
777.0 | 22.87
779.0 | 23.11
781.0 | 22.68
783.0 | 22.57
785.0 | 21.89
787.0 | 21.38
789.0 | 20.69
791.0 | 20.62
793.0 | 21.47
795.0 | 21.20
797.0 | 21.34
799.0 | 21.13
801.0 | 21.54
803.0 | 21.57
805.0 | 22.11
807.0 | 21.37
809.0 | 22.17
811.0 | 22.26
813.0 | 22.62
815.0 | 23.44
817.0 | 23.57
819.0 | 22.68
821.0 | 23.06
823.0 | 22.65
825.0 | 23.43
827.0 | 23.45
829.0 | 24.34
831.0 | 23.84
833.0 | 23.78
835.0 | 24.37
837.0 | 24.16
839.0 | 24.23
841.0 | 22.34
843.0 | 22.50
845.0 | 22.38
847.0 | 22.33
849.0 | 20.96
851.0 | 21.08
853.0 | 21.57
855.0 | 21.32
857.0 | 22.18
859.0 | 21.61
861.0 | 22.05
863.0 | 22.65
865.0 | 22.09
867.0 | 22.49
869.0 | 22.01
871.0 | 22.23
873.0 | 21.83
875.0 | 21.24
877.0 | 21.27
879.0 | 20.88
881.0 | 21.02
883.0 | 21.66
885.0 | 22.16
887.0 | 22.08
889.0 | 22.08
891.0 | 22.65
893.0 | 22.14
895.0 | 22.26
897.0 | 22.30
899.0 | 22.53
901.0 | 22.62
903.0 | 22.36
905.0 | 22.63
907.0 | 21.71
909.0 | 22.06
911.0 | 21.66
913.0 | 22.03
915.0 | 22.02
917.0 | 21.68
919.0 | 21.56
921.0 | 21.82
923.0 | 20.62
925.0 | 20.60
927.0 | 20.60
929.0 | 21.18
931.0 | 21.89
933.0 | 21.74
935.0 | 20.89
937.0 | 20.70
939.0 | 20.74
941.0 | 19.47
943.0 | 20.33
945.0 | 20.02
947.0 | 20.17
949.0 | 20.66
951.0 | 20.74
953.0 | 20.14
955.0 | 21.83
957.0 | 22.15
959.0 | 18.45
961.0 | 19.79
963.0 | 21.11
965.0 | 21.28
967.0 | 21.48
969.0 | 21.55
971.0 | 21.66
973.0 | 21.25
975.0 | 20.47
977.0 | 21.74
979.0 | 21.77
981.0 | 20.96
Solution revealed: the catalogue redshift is 0.107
